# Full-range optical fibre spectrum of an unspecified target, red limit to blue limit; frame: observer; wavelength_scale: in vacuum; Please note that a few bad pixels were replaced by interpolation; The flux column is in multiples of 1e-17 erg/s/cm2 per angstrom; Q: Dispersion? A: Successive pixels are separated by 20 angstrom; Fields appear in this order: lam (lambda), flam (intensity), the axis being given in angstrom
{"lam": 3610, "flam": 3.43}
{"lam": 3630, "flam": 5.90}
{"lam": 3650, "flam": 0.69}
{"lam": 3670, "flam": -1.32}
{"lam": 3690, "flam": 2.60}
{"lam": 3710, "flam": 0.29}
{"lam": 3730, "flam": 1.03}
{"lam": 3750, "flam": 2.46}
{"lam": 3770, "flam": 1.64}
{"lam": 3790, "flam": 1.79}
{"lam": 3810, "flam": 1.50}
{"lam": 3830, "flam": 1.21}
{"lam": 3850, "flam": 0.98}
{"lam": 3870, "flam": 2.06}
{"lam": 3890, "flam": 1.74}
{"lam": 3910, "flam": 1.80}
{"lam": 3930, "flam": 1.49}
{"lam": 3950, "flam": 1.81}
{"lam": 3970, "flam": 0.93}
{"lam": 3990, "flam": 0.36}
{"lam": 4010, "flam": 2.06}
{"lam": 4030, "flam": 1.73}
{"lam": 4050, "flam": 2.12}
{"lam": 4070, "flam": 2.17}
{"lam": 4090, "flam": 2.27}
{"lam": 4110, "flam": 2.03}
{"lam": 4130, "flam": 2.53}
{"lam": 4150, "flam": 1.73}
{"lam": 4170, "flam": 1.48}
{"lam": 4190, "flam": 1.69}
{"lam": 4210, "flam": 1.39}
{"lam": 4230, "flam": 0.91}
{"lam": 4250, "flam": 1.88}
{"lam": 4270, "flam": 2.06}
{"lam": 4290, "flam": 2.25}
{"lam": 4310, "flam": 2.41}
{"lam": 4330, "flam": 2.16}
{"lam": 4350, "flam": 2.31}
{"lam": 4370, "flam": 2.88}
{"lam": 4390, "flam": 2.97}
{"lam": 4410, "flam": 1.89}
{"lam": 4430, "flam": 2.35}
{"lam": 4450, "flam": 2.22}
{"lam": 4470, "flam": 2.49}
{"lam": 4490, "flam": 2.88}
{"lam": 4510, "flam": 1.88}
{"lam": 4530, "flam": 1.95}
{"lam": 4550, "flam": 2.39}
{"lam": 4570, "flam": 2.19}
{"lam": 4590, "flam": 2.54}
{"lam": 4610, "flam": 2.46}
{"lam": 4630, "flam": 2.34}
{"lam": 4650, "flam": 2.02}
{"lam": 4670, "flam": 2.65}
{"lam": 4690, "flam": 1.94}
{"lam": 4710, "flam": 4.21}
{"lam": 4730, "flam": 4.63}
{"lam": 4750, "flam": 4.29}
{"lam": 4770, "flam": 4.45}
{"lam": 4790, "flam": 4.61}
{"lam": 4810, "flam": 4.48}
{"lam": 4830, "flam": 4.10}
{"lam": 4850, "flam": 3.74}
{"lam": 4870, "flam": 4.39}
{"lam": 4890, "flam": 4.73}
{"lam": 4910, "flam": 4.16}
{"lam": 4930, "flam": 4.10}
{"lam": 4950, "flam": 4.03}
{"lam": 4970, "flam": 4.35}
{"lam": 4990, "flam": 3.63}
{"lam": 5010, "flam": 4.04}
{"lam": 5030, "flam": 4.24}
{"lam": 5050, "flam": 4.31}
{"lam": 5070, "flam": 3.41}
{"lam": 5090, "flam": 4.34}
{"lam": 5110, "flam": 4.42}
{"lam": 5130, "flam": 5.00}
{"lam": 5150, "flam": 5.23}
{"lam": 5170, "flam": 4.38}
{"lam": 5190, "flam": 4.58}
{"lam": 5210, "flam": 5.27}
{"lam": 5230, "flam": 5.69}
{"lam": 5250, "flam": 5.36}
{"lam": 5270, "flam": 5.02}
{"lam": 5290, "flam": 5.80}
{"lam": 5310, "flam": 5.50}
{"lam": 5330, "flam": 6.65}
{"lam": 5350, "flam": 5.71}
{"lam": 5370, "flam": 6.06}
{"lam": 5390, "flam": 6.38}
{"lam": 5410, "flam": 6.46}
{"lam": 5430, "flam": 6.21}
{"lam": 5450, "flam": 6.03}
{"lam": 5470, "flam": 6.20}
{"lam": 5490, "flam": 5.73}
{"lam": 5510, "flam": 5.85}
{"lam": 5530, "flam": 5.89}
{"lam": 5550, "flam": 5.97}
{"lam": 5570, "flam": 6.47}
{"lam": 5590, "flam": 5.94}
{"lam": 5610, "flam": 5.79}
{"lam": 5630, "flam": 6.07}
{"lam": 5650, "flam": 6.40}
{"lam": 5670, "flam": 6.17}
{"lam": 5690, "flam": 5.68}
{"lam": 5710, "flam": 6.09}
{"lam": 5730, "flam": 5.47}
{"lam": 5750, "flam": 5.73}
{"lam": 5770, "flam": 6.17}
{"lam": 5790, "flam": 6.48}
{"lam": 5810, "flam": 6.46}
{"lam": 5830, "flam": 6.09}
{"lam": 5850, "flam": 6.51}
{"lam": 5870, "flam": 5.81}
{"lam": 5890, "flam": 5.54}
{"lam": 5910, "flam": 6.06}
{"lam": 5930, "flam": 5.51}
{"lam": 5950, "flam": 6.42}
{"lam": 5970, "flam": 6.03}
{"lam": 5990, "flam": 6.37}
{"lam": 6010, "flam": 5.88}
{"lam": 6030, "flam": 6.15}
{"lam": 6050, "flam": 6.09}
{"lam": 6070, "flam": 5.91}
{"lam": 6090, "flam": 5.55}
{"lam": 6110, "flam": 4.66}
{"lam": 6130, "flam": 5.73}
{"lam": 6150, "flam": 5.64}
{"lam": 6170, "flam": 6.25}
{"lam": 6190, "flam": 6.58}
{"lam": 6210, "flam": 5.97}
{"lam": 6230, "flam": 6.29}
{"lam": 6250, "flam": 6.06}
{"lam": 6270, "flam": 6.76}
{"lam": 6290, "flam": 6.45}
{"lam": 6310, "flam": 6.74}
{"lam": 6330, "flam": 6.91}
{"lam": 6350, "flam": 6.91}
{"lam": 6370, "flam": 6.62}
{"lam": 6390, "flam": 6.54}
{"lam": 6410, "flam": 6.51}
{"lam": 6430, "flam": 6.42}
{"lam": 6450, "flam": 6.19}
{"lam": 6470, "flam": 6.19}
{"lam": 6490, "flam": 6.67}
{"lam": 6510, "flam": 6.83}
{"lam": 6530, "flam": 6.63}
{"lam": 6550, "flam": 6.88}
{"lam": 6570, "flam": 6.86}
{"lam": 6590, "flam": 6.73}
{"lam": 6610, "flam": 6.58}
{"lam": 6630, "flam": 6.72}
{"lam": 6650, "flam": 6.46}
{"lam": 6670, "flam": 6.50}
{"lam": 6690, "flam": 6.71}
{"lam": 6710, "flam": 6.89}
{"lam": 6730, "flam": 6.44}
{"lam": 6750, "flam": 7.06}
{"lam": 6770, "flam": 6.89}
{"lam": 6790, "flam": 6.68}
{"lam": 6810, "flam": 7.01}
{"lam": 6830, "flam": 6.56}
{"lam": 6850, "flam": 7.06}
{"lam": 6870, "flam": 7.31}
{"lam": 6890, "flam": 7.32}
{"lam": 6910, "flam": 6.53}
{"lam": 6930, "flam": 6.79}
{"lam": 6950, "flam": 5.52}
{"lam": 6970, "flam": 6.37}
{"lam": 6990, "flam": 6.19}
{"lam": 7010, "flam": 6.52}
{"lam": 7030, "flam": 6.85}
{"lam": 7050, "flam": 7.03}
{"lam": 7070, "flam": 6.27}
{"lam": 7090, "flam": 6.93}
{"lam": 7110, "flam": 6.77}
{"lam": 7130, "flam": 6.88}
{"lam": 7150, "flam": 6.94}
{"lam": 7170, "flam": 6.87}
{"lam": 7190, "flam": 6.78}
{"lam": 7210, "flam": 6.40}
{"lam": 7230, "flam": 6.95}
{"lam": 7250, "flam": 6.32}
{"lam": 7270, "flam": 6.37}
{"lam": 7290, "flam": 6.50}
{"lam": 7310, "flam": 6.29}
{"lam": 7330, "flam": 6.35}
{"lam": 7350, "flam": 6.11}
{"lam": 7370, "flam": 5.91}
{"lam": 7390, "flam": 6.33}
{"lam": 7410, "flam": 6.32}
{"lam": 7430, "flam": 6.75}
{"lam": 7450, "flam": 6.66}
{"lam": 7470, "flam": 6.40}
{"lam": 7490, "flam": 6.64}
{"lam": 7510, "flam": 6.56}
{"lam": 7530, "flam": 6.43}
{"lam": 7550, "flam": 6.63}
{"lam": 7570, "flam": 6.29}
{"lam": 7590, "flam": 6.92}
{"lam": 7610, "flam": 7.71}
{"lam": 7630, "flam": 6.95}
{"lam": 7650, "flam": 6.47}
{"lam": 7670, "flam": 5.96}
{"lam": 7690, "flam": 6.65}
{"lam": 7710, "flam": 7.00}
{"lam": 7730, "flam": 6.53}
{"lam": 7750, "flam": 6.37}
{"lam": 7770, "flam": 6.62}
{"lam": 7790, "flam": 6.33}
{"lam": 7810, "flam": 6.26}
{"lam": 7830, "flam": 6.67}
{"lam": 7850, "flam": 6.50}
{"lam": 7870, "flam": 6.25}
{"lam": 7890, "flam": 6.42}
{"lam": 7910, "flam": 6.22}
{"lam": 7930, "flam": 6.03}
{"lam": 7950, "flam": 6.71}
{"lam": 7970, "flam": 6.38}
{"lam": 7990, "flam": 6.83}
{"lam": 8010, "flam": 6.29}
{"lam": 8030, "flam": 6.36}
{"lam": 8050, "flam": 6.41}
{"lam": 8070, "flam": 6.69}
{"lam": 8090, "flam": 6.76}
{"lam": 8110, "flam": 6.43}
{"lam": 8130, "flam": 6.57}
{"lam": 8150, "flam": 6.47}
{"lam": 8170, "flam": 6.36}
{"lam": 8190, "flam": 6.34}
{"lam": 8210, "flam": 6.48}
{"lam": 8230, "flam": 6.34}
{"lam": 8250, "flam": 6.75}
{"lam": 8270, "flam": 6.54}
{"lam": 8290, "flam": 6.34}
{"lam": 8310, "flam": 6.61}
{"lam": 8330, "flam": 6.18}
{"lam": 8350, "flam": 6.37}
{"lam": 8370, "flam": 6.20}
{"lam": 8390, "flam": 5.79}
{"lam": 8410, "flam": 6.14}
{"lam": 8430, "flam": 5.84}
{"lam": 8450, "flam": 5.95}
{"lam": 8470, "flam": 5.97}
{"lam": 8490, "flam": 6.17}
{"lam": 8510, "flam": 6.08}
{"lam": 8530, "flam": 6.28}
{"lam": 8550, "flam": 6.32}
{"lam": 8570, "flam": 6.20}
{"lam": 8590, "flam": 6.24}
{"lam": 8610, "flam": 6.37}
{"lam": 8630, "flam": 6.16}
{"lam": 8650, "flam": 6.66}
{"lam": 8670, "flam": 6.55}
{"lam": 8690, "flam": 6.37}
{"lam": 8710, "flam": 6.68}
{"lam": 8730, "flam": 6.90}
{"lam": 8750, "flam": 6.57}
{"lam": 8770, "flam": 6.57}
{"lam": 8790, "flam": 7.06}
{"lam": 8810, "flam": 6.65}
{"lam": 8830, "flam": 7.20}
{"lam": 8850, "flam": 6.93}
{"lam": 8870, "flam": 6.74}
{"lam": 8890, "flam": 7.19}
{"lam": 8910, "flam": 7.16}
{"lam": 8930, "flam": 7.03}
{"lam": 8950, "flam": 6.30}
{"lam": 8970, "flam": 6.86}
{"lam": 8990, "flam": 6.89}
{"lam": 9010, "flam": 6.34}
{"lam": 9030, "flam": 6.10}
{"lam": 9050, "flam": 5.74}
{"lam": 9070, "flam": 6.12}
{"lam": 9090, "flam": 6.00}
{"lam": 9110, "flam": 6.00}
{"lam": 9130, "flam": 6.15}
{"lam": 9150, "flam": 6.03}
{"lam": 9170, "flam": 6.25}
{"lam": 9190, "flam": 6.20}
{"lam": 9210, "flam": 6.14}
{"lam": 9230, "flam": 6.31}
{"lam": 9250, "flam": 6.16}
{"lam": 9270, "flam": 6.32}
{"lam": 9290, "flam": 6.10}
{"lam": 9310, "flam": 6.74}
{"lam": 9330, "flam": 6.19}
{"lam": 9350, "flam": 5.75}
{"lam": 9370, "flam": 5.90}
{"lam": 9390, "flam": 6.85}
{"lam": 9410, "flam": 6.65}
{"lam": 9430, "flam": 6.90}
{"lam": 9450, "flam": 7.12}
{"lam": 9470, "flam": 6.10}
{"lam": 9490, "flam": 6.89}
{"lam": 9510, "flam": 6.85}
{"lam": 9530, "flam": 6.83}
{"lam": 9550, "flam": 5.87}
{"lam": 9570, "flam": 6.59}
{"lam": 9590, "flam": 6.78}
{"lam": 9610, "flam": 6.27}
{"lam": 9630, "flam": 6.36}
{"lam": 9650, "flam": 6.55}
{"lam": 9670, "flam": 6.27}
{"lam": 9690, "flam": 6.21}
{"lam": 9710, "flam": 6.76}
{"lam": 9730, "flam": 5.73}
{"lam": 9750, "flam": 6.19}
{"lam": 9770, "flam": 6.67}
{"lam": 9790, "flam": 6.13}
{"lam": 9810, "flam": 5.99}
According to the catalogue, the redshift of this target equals 0.18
